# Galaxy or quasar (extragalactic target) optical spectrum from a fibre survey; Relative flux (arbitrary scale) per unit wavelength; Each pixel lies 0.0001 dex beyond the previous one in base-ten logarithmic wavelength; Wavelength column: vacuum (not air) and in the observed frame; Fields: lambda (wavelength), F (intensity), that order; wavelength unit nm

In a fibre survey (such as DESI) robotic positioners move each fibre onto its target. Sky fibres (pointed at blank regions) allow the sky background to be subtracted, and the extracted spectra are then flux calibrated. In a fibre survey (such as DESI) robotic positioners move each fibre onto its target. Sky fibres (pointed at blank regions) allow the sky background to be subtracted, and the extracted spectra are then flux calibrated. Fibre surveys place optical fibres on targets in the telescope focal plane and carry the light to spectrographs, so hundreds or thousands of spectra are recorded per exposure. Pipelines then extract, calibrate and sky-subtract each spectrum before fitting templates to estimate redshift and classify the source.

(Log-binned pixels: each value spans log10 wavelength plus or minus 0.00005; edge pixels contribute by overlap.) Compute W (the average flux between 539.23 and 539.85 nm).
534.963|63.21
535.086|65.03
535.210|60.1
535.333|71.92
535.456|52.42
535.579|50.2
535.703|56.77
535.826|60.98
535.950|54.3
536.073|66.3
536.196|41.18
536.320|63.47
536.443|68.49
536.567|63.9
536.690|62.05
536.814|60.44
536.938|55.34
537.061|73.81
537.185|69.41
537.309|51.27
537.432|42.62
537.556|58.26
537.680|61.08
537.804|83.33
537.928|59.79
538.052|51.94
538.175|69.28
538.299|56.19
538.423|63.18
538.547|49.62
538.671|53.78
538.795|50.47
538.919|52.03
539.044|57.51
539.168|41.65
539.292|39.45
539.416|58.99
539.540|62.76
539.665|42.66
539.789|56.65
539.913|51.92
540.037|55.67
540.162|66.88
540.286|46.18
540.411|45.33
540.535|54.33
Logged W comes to 52.1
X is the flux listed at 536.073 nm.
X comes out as 66.3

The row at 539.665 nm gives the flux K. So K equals 42.66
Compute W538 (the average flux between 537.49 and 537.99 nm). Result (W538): 65.3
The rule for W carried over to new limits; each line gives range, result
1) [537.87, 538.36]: 59.4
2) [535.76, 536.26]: 55.7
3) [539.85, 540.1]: 53.8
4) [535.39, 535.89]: 55.2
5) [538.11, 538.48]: 62.9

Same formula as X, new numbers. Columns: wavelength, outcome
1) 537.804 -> 83.33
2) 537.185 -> 69.41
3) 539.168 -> 41.65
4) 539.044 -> 57.51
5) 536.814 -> 60.44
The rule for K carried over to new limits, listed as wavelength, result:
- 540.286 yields 46.18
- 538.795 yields 50.47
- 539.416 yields 58.99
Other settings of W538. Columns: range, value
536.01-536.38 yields 57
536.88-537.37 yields 62.5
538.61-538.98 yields 52.1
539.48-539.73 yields 52.6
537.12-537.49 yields 54.7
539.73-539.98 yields 54.4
